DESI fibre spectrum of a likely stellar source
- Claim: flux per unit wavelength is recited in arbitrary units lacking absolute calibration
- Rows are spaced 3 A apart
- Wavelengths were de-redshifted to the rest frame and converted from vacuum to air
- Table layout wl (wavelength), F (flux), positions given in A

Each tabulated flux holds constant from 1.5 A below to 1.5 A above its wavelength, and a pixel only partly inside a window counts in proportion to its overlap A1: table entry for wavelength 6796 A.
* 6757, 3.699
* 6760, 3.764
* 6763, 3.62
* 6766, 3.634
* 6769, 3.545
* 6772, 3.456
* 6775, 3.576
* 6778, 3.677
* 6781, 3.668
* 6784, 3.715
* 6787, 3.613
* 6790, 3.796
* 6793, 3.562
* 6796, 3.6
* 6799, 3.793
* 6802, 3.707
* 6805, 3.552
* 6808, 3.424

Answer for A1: 3.6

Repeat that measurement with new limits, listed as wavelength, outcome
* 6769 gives 3.545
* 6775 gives 3.576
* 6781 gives 3.668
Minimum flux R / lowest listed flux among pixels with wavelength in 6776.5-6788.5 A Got 3.613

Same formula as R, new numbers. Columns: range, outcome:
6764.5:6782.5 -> 3.456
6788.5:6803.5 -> 3.562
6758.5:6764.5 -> 3.62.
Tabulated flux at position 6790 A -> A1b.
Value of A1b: 3.796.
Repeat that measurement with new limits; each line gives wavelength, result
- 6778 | 3.677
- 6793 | 3.562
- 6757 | 3.699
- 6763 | 3.62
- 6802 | 3.707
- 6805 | 3.552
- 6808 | 3.424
